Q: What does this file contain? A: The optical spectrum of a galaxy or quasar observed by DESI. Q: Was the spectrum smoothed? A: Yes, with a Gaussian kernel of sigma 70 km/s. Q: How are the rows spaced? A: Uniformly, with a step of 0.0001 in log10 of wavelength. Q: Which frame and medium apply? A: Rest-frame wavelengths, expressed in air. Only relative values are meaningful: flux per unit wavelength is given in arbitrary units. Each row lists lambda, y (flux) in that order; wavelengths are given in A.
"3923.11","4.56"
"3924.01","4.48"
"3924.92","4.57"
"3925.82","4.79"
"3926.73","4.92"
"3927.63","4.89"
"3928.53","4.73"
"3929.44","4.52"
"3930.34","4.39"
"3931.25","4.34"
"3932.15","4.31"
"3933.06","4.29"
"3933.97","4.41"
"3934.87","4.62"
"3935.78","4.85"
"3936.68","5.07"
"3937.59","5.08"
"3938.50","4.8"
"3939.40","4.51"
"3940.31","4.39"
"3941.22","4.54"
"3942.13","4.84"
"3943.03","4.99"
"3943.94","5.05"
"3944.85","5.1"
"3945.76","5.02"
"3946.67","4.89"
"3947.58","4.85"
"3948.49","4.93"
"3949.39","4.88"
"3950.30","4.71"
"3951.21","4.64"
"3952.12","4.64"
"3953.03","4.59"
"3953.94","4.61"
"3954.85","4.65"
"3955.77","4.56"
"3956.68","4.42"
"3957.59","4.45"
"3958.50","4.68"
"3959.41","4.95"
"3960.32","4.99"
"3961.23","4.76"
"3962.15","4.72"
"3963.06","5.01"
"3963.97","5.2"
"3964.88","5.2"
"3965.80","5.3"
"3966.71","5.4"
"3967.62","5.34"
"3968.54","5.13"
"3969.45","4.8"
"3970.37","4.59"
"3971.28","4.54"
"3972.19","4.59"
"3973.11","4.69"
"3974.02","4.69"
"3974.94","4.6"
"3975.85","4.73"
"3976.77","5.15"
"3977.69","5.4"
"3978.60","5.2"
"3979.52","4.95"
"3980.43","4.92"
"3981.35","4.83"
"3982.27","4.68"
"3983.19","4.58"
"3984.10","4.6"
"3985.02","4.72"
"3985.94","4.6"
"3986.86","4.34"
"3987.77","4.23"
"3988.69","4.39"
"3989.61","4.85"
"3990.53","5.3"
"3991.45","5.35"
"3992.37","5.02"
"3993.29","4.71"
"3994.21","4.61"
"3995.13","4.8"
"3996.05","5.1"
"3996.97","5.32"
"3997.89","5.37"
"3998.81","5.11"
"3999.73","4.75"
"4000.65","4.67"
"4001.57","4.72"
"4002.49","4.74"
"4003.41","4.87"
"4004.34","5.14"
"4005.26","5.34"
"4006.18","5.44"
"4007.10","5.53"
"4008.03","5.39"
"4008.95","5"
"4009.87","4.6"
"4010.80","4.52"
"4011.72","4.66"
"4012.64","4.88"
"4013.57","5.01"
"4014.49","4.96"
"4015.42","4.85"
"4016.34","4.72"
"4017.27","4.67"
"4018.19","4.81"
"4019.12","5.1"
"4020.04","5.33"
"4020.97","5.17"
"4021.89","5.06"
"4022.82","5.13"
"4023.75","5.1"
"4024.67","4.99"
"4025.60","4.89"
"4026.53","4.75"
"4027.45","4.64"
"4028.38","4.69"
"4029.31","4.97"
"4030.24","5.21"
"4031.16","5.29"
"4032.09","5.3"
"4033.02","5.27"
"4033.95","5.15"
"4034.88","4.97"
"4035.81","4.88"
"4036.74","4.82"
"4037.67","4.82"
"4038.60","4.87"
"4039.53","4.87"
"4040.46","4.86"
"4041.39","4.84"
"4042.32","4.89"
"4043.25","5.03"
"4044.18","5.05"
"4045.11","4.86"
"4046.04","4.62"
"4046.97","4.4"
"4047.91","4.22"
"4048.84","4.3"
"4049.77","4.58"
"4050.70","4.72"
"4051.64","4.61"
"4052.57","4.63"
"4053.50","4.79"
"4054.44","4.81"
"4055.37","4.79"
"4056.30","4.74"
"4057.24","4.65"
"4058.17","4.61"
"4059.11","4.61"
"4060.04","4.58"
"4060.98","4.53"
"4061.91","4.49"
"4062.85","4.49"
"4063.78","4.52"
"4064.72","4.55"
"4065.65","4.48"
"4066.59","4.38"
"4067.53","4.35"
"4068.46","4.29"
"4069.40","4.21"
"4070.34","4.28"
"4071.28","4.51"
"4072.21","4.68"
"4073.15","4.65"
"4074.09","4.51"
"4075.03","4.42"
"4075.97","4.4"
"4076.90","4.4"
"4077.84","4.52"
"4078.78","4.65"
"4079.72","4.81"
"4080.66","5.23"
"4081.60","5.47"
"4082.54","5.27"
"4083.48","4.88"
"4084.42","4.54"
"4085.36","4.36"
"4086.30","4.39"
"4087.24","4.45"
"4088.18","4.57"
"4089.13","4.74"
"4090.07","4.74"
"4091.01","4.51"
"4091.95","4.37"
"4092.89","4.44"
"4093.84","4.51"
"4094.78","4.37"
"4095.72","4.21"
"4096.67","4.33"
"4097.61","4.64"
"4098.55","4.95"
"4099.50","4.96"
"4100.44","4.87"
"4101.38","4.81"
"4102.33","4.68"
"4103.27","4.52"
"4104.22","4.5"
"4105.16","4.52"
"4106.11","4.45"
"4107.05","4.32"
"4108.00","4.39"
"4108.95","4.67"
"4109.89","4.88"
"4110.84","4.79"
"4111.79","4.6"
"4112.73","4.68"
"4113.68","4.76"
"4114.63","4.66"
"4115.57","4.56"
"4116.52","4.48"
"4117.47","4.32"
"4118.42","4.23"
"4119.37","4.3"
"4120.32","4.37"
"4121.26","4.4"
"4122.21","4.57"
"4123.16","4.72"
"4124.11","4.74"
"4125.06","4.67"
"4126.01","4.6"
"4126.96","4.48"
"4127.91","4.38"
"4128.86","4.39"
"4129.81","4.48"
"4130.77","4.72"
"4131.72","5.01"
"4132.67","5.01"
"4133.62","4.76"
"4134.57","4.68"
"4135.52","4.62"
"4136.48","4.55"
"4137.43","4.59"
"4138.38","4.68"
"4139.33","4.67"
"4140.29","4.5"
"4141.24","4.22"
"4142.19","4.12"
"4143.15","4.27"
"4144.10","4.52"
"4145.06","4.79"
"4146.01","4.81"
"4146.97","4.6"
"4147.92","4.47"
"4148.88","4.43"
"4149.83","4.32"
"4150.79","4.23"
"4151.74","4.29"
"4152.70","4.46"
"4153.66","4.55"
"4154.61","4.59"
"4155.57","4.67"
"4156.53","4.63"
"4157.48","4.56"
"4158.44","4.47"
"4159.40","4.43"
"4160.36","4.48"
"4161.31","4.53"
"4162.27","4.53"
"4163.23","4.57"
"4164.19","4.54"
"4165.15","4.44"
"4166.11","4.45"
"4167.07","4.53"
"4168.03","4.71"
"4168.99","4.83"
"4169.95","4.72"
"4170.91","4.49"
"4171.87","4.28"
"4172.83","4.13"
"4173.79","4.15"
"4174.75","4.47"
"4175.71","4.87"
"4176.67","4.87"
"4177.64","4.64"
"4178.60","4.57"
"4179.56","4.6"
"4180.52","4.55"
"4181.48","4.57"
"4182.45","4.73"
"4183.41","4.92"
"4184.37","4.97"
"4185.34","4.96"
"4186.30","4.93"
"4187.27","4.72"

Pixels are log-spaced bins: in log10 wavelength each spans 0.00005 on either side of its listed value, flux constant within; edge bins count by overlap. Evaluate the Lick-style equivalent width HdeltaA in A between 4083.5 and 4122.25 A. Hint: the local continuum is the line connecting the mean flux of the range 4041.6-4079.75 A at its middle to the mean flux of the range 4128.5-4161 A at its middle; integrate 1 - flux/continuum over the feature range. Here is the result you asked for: 0.1 A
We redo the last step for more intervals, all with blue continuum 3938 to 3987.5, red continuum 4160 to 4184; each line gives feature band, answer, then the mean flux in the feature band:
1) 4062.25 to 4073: 0.6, 4.44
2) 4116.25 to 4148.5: 0.5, 4.55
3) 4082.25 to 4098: 0.4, 4.54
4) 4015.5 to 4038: -1.2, 4.99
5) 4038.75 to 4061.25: 0.1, 4.7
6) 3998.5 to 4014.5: -0.7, 4.96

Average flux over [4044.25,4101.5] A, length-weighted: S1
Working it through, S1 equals 4.6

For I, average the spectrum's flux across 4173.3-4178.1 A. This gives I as 4.6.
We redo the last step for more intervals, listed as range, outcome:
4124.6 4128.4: 4.53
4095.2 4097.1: 4.26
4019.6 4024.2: 5.15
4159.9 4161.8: 4.52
